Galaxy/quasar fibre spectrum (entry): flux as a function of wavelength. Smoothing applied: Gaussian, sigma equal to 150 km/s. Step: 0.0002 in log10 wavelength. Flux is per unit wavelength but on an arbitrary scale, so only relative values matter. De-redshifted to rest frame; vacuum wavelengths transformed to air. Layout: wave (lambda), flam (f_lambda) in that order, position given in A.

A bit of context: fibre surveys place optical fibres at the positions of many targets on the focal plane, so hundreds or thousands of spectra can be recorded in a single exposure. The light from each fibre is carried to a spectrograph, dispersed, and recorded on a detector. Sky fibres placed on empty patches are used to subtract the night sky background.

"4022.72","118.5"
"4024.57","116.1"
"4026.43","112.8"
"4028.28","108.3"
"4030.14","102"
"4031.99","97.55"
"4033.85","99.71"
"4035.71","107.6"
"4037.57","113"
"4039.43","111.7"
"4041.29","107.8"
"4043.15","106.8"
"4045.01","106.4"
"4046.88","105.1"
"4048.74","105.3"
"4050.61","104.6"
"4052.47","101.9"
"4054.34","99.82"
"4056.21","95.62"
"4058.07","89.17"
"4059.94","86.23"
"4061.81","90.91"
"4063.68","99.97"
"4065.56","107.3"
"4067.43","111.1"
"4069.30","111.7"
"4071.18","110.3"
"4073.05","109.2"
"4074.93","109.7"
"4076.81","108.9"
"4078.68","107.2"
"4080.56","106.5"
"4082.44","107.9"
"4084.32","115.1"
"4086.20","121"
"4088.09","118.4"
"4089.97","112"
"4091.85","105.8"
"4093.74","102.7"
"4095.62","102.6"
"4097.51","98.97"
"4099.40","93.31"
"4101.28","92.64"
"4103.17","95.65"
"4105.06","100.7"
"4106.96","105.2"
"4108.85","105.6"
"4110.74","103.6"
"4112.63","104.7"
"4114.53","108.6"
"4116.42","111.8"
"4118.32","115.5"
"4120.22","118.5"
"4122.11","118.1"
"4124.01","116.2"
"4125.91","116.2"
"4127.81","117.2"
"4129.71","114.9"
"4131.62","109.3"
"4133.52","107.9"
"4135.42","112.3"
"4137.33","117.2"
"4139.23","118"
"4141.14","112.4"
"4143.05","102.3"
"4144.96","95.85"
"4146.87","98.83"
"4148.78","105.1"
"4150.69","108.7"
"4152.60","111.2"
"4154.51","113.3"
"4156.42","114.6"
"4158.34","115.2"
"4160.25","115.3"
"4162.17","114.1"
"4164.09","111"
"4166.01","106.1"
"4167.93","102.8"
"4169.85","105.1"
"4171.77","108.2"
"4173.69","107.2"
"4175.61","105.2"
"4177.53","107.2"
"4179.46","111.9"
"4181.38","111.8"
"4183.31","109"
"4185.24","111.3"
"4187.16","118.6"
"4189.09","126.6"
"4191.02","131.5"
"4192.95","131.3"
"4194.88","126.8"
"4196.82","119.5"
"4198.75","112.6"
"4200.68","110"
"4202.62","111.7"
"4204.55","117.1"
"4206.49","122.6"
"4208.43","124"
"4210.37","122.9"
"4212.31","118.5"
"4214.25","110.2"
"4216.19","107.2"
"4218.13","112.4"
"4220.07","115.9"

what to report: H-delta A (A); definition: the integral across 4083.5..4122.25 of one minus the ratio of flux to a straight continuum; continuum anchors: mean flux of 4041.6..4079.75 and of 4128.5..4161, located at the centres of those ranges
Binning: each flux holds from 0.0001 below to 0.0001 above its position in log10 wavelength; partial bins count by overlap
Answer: 0.0 A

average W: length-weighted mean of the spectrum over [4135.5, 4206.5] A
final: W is 113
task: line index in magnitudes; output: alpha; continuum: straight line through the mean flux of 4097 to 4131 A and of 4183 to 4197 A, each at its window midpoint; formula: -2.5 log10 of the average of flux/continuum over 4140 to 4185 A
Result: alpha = 0.08 mag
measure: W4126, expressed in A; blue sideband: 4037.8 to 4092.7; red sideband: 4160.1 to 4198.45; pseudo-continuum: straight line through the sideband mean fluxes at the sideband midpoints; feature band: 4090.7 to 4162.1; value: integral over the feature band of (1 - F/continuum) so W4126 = 1.28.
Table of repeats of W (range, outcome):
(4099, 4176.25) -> 109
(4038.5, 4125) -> 106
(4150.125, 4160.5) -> 113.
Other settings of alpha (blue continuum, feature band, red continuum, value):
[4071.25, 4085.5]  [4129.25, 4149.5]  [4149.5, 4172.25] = 0.02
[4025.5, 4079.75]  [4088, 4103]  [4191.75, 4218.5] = 0.06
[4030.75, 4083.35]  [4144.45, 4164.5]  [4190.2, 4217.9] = 0.04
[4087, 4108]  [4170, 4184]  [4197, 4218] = 0.04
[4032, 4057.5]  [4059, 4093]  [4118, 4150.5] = -0.01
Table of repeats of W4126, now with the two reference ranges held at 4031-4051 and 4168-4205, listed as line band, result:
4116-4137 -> -0.7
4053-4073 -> 1.2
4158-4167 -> 0.1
